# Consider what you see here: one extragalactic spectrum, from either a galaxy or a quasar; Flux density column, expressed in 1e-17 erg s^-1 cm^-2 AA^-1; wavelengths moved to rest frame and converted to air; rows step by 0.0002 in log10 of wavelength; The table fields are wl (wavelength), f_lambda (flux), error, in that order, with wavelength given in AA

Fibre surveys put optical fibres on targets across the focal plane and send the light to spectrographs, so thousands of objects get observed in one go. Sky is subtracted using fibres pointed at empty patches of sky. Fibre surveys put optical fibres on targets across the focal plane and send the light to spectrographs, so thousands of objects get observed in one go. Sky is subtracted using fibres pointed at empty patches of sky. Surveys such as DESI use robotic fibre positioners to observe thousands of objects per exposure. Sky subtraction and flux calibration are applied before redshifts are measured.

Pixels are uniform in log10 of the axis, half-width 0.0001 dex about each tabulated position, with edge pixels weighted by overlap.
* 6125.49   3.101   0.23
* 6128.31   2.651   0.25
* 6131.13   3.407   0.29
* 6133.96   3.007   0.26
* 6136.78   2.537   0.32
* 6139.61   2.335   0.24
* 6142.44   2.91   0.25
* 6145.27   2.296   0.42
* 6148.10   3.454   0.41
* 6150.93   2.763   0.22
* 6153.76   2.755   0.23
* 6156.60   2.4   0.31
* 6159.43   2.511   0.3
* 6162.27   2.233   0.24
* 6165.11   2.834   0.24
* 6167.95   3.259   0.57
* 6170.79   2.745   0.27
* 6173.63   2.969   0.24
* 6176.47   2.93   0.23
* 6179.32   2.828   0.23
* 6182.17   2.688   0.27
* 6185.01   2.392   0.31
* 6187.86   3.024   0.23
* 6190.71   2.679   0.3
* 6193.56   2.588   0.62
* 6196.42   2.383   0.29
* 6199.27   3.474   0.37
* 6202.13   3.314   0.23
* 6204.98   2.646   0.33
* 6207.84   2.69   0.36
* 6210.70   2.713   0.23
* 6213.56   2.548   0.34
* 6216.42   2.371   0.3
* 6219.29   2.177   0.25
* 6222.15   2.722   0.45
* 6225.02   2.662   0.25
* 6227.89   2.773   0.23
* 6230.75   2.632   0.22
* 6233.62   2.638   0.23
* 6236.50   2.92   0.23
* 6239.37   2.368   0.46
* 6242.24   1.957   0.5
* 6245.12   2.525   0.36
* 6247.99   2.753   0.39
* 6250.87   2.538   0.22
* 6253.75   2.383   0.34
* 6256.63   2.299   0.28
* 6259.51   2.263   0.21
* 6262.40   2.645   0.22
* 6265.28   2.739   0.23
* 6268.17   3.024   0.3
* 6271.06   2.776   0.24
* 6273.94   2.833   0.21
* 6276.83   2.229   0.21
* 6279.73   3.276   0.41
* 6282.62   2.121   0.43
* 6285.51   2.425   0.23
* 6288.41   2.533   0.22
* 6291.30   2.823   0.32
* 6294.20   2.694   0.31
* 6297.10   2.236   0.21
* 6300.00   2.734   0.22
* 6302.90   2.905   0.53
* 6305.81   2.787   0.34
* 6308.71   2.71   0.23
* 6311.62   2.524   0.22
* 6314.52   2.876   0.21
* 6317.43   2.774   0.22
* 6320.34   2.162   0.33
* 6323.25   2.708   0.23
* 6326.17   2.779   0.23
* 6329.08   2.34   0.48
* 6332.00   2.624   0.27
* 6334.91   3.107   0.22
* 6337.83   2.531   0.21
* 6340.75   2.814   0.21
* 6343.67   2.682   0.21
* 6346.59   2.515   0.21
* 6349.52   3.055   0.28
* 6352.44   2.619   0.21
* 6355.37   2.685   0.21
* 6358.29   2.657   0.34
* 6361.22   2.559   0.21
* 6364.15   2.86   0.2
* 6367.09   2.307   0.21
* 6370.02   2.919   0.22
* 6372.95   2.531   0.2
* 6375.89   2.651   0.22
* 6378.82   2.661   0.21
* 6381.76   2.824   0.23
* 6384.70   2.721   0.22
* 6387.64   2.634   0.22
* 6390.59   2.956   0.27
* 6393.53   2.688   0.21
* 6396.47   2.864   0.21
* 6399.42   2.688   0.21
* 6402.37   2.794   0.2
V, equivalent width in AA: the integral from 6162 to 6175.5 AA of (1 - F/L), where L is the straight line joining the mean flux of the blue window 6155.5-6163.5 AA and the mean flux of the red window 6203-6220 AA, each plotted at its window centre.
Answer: -2.5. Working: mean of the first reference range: 2.38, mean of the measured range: 2.86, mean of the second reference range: 2.56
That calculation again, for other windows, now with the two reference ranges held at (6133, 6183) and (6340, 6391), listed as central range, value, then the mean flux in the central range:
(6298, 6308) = -0.22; 2.77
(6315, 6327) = 0.39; 2.62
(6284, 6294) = 0.41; 2.6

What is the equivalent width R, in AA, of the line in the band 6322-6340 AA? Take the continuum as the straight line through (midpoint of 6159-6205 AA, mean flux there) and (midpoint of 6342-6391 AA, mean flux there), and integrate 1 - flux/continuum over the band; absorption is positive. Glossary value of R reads 0.2 AA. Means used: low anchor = 2.8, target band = 2.69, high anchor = 2.69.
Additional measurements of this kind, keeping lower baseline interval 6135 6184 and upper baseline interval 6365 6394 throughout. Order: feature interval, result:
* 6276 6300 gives 1.30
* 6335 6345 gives -0.13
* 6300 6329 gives 0.29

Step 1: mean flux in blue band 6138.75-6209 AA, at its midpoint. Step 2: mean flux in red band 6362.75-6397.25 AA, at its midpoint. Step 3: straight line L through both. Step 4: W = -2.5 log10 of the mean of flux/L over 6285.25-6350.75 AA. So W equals 0.02 mag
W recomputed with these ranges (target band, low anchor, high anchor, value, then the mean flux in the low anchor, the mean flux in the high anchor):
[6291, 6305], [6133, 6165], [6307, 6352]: 0.002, 2.66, 2.68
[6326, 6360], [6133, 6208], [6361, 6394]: 0.005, 2.76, 2.7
